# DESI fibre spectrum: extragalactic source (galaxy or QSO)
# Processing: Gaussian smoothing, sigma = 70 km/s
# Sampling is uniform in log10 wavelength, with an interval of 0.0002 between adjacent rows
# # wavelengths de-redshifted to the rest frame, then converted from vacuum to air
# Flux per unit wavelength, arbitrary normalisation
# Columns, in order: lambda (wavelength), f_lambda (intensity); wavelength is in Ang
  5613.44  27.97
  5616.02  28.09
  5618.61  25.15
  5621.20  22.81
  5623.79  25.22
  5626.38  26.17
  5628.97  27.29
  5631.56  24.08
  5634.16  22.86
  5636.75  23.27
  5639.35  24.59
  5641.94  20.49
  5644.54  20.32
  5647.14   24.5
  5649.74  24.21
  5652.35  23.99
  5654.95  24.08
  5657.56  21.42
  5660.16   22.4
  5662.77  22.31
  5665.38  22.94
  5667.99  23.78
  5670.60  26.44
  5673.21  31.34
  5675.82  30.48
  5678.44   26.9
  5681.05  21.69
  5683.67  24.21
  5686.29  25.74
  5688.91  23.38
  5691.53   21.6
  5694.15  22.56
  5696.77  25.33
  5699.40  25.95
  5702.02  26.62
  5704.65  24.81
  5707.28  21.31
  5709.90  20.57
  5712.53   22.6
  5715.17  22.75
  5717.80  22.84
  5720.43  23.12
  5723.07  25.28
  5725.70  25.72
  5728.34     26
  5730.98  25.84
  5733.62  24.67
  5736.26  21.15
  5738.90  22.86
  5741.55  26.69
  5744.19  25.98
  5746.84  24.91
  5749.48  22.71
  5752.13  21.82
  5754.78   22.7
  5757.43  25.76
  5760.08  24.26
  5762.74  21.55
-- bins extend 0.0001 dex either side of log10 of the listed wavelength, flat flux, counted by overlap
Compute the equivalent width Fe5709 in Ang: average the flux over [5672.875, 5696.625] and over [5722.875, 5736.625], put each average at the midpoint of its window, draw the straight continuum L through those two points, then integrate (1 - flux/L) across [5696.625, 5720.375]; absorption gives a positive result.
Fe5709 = 1.4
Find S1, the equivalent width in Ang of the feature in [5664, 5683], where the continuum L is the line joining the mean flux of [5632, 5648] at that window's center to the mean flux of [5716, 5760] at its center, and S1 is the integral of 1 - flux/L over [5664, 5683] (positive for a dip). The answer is -2.38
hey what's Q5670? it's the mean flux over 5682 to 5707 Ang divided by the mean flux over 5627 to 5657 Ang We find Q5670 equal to 1.03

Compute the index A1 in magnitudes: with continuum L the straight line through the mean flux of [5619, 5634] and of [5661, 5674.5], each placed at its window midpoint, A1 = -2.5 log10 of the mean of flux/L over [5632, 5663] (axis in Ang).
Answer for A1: 0.10 mag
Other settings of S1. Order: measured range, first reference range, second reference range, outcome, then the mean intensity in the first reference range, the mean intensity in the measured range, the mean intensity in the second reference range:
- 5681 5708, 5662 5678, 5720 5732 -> 1.9 Ang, 26.4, 24.1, 25.3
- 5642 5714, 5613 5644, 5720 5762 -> 1.3 Ang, 24.6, 24.1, 24.3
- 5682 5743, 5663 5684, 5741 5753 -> 2.7 Ang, 25.9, 24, 24.4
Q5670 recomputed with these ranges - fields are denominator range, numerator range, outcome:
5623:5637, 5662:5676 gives 1.04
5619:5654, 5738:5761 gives 1.01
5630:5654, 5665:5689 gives 1.12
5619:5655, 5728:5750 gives 1.03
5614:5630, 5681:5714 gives 0.91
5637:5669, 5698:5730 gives 1.05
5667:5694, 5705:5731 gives 0.93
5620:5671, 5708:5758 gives 1.01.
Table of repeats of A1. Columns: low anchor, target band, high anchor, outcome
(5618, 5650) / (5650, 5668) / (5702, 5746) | 0.043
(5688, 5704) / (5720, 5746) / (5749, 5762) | -0.047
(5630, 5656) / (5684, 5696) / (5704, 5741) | -0.002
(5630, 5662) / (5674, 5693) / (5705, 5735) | -0.073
